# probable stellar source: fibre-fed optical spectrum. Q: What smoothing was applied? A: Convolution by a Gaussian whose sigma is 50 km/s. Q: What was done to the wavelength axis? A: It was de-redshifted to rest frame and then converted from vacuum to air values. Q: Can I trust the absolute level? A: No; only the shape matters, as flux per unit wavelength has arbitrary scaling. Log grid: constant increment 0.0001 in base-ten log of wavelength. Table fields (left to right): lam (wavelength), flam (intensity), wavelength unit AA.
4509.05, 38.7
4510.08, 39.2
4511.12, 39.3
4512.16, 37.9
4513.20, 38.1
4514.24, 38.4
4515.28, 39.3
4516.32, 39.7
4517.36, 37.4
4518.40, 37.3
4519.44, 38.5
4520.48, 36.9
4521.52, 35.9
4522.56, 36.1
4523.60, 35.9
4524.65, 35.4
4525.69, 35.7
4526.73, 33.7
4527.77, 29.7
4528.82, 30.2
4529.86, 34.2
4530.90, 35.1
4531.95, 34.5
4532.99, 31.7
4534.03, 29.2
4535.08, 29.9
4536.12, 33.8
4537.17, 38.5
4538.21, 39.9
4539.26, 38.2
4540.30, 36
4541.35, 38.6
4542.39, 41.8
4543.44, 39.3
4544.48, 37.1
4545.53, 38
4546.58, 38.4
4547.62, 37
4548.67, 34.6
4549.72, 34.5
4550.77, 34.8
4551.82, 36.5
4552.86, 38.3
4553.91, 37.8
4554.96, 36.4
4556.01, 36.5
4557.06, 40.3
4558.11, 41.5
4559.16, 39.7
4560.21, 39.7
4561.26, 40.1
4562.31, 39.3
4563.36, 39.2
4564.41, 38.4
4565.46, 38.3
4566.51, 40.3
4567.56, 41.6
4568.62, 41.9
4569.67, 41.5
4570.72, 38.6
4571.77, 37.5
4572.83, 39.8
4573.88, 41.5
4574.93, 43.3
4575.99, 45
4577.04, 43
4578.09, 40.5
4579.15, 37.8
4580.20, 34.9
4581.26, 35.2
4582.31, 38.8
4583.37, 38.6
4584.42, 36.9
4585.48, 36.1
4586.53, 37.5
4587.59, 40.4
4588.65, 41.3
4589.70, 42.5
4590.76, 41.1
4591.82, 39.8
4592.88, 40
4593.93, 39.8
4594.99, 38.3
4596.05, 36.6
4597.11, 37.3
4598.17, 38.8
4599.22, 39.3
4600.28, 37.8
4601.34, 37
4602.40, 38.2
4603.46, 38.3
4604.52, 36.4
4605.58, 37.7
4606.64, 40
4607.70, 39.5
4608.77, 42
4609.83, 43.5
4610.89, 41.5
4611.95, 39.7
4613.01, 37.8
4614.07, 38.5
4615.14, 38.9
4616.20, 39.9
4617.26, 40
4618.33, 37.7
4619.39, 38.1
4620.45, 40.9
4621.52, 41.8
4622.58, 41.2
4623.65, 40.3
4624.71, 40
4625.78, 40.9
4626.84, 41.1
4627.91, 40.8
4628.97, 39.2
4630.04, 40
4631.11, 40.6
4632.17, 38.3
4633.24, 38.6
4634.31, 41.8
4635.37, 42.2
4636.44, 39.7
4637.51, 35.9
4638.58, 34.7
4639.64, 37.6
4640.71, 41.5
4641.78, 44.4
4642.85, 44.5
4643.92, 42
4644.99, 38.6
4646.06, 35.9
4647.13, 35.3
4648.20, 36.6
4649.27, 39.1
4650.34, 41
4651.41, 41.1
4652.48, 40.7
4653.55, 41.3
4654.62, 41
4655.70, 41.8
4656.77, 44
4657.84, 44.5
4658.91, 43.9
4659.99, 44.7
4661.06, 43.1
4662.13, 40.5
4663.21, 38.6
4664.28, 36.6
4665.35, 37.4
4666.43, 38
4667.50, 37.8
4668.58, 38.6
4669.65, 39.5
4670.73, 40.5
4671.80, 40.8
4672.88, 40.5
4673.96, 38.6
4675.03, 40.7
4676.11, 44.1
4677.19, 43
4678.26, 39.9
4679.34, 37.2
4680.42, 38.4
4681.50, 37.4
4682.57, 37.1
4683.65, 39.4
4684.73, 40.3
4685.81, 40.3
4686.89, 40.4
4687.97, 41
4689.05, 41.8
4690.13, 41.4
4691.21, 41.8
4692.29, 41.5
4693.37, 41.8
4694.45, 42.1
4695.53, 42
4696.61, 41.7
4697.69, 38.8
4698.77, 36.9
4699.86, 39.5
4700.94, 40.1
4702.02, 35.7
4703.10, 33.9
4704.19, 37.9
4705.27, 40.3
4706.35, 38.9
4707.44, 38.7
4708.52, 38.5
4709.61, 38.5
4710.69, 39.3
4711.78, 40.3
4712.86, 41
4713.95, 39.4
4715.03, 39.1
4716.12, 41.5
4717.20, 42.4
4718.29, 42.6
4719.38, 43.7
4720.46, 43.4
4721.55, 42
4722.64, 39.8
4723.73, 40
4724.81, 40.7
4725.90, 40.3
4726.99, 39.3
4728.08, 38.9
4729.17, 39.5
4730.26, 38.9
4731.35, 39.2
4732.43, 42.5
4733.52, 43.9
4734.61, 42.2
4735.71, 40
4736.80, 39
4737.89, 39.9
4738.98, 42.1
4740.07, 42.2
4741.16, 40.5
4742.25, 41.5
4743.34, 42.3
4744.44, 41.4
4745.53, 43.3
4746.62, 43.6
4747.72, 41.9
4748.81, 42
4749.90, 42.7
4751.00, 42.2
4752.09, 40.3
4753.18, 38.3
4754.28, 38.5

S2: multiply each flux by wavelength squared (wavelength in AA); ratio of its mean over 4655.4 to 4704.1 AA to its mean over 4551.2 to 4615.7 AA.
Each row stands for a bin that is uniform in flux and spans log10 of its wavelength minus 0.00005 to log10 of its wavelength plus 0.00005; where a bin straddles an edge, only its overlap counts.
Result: 1.1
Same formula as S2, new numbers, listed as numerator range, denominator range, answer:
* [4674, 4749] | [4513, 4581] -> 1.16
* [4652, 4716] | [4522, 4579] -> 1.13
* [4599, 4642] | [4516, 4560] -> 1.13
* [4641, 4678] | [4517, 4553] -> 1.20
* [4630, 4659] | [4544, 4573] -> 1.08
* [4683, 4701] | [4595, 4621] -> 1.08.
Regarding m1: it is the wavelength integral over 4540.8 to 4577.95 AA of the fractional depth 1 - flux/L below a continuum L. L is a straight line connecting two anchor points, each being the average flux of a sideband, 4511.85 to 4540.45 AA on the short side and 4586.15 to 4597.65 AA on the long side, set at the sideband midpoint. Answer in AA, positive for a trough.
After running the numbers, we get -1.6 AA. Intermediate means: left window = 35.6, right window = 39.5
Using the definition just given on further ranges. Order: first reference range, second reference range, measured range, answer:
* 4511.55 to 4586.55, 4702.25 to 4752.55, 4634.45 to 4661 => -0.9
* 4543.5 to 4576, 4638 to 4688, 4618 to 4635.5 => -0.2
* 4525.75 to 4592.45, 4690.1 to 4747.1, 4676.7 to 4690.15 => 0.1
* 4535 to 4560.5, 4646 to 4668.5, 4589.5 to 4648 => -0.3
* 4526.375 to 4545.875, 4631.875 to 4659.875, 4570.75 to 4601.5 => -1.4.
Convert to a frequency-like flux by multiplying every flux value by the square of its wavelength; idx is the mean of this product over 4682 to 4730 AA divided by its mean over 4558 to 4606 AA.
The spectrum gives 1.1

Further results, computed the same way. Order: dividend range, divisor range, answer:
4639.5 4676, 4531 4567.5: 1.13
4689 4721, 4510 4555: 1.19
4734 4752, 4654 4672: 1.06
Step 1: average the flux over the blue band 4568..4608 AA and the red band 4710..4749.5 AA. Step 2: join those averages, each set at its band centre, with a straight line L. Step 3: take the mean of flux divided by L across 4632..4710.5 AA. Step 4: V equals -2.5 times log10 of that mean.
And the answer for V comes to 0.011 mag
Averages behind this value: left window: 39.2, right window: 41.1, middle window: 39.9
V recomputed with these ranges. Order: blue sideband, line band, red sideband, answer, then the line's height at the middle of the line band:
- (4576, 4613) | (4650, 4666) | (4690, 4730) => -0.05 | 39.6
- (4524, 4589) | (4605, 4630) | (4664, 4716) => -0.04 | 38.5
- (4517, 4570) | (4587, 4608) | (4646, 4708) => -0.02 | 38.2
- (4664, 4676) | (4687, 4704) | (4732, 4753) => 0.00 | 40.1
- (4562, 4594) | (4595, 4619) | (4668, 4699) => 0.03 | 39.9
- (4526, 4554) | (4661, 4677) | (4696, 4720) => -0.03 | 38.6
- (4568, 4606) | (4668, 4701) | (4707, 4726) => 0.00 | 40.3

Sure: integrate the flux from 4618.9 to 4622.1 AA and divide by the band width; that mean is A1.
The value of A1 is 40.3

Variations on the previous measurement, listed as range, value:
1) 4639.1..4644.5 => 42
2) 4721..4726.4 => 40.5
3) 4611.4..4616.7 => 39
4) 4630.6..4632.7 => 39.6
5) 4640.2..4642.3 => 42.9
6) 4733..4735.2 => 42.8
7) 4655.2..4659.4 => 43.6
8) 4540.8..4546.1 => 38.9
